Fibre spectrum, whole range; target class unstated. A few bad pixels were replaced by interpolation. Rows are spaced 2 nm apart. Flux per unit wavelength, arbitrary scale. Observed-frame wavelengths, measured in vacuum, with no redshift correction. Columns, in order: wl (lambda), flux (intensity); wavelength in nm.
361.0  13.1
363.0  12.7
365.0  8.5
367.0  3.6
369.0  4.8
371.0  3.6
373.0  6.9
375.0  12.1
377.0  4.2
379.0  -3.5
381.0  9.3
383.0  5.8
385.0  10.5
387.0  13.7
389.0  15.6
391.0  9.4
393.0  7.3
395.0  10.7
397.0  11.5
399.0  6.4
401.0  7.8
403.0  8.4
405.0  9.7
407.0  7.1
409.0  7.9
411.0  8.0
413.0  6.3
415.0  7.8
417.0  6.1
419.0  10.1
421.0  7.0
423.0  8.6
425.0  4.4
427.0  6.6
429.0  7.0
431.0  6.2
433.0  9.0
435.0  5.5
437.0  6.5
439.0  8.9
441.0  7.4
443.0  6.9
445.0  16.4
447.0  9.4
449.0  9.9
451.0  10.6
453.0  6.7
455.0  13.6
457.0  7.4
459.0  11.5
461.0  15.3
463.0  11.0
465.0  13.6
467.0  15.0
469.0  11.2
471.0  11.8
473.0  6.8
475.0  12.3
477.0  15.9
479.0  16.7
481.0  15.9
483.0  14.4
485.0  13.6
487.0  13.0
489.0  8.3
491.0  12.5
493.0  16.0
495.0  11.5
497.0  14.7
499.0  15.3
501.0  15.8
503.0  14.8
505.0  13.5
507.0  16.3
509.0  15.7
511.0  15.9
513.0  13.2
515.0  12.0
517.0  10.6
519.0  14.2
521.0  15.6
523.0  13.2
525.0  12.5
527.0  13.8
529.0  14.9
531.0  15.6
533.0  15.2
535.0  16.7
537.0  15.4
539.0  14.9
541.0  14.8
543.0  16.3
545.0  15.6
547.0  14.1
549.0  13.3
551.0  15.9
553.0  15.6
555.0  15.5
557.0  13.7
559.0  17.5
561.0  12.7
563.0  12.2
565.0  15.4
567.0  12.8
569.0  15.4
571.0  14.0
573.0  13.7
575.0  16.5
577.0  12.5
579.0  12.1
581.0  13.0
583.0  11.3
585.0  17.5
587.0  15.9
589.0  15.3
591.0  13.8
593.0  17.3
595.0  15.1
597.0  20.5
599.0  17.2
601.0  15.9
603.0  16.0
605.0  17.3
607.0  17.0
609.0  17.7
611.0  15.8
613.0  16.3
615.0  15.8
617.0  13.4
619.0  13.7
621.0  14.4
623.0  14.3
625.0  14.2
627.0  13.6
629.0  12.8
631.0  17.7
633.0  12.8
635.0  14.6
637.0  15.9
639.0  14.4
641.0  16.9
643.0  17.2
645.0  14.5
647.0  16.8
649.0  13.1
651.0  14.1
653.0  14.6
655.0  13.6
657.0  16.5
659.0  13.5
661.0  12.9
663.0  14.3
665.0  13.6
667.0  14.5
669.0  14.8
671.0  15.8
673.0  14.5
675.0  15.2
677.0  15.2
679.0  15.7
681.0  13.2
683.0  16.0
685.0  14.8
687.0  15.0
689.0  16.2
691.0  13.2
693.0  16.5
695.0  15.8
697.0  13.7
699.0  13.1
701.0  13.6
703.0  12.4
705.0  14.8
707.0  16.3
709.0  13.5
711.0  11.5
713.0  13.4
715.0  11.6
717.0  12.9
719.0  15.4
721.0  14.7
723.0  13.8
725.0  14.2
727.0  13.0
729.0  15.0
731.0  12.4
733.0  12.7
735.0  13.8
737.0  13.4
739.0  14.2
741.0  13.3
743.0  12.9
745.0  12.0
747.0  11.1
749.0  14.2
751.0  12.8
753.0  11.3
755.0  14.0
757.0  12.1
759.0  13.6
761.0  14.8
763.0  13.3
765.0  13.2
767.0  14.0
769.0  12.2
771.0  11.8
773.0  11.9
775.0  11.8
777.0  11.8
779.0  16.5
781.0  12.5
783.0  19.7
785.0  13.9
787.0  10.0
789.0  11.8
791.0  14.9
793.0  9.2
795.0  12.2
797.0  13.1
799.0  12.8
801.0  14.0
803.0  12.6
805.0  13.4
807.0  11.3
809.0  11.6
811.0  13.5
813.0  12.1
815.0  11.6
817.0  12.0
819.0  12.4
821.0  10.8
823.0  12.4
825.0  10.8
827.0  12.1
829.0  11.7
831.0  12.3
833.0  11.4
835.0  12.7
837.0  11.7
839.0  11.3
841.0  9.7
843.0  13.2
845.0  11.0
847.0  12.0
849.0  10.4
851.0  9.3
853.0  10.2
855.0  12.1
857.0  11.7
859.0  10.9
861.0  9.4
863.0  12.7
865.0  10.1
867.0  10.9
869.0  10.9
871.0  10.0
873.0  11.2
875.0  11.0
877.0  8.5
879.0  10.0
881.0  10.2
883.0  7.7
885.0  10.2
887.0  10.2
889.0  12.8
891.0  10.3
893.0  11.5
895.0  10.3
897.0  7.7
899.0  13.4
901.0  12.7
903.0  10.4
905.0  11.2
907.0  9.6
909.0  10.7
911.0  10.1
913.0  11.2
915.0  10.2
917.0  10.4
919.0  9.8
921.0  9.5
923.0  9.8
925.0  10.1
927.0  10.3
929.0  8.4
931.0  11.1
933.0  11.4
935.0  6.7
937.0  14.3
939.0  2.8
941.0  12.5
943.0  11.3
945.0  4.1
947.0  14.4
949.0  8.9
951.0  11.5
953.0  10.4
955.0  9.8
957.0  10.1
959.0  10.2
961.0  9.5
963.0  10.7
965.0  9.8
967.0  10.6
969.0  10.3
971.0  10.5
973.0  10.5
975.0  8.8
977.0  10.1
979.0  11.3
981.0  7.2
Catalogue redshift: 0.19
